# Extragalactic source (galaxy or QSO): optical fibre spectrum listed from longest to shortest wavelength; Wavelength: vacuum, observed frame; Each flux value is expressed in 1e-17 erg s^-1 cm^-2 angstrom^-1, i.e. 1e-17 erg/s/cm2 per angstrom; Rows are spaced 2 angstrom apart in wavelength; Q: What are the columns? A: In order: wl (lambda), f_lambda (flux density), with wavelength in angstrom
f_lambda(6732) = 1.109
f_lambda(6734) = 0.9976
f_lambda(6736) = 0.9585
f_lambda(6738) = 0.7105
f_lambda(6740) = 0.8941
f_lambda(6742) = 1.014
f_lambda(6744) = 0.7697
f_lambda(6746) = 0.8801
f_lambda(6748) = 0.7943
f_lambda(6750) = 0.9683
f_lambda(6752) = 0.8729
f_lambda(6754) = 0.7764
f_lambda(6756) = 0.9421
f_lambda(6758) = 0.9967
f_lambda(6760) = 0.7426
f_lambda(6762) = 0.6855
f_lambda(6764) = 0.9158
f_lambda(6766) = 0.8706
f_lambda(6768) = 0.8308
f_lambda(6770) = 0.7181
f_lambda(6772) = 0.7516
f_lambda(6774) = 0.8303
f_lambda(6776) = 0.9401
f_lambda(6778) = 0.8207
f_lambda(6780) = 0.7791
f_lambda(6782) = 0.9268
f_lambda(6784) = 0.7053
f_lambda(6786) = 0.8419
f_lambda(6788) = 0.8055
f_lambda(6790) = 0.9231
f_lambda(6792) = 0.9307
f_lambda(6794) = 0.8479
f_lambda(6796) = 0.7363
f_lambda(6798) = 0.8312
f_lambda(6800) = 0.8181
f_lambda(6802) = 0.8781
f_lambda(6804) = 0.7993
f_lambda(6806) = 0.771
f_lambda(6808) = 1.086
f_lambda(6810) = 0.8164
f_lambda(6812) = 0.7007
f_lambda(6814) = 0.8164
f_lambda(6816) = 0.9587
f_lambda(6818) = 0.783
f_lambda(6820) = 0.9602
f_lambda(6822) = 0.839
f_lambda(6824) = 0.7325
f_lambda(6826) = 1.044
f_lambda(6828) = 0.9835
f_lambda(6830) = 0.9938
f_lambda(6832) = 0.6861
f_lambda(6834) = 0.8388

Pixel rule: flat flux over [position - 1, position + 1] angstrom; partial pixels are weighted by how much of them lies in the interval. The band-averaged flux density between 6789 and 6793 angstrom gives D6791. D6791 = 0.927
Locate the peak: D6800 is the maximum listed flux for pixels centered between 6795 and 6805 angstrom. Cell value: 0.8781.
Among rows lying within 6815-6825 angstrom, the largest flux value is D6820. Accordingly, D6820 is 0.9602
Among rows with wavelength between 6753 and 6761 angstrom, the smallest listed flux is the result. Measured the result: 0.7426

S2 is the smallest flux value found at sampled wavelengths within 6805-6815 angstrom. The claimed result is 0.7007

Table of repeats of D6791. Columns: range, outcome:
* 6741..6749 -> 0.865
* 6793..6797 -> 0.792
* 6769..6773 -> 0.735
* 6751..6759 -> 0.897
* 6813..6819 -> 0.853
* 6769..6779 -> 0.812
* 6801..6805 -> 0.839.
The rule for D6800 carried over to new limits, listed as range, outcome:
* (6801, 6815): 1.086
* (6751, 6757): 0.9421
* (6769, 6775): 0.8303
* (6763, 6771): 0.9158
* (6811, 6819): 0.9587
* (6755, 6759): 0.9967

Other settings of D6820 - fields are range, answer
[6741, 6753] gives 1.014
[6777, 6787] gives 0.9268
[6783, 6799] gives 0.9307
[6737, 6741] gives 0.8941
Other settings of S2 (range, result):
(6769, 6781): 0.7181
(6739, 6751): 0.7697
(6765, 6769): 0.8308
